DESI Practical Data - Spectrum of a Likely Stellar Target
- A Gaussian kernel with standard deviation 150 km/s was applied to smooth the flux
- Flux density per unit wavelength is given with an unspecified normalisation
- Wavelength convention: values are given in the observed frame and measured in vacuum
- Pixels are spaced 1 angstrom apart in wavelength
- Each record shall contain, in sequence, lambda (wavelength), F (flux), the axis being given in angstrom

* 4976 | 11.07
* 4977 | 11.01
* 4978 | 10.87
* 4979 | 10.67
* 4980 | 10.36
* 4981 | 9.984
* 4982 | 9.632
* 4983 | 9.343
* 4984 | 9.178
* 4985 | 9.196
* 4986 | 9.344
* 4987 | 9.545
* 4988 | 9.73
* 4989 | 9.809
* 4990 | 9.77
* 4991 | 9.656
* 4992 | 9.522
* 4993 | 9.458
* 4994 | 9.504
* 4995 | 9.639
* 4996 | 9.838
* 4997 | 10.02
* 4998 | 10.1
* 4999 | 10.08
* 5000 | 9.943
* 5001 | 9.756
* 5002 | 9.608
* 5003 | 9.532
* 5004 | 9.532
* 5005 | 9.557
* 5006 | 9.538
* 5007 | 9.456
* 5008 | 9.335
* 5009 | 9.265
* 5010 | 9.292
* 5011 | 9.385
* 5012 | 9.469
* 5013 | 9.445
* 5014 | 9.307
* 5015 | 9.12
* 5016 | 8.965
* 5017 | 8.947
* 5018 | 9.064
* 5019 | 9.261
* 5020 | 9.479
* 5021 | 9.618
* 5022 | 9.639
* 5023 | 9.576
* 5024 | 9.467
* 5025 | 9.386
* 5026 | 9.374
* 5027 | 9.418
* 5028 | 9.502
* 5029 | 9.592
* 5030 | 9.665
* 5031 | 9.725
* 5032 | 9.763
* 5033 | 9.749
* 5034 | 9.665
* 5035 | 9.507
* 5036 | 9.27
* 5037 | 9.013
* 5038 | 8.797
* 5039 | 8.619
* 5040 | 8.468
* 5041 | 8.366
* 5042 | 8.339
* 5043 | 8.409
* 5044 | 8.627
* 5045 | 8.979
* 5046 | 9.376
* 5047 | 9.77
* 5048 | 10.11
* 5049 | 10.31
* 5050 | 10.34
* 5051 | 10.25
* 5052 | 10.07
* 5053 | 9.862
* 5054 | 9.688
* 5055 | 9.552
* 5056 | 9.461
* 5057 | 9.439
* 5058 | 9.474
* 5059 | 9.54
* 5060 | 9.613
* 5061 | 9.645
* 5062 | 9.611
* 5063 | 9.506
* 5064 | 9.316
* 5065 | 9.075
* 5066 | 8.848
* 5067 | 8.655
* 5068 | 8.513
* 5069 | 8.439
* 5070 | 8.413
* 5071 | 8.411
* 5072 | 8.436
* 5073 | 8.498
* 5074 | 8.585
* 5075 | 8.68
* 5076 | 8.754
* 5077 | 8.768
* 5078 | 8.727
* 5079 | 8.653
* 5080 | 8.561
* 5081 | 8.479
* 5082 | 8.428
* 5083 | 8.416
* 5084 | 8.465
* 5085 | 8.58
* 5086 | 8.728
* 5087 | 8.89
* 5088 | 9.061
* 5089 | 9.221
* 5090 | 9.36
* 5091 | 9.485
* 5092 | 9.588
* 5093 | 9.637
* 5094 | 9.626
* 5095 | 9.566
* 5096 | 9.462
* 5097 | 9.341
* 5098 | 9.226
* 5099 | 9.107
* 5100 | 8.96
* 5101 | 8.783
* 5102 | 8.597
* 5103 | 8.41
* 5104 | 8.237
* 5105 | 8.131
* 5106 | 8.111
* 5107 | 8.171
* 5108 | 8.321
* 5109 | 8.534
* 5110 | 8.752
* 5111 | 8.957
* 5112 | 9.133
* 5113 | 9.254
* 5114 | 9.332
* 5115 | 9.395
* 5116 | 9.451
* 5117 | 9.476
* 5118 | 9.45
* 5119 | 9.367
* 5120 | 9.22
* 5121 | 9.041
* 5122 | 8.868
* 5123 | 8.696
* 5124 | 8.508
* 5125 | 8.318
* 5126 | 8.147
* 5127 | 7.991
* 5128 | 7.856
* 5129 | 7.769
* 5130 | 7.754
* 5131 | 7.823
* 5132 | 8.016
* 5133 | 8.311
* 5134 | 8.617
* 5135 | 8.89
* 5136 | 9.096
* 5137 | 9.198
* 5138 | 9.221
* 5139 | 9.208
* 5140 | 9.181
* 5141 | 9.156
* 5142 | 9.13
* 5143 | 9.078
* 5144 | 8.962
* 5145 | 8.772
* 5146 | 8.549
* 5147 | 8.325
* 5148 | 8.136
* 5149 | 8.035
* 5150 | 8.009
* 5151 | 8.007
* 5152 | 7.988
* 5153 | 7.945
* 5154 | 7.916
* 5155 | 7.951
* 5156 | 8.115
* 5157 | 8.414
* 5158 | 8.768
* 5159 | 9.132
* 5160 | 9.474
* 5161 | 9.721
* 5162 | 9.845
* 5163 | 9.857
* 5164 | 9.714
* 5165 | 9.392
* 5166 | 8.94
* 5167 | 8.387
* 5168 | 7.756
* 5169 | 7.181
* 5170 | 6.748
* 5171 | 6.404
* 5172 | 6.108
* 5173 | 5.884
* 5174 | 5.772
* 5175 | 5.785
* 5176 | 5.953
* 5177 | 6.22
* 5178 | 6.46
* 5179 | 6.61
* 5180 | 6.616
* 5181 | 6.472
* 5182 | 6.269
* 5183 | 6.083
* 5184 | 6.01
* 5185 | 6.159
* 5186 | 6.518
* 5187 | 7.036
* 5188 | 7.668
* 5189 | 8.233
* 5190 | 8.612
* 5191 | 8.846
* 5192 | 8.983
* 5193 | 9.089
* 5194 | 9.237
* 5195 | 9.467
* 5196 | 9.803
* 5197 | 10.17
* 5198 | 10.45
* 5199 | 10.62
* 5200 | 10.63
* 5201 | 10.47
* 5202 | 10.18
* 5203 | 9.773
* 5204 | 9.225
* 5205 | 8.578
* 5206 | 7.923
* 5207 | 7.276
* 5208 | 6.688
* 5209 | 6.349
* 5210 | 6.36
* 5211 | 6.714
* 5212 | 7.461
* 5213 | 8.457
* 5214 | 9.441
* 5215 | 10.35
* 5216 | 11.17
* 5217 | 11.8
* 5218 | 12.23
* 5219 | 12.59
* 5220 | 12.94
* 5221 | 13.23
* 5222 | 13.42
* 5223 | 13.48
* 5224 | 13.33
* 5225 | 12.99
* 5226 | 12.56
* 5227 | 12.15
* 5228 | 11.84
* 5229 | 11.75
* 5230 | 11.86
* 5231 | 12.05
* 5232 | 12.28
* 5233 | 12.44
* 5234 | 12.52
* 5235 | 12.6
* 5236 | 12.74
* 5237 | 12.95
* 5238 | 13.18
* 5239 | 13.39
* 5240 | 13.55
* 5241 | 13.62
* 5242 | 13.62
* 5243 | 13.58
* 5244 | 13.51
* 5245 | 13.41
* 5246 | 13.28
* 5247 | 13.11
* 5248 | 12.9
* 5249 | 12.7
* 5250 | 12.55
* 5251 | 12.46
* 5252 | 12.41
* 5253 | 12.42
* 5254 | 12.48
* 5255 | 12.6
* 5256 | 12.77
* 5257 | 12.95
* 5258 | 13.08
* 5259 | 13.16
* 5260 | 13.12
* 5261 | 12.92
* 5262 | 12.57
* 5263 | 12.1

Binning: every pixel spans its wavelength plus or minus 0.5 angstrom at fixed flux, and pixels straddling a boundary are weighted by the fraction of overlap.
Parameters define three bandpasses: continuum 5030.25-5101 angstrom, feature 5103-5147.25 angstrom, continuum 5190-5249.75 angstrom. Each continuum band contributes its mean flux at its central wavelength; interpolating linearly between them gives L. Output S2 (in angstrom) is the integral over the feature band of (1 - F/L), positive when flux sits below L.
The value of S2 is 5.29 angstrom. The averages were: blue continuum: 9.14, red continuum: 11.1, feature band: 8.72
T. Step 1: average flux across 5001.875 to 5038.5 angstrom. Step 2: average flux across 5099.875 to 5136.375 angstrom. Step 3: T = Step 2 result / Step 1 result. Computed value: 0.92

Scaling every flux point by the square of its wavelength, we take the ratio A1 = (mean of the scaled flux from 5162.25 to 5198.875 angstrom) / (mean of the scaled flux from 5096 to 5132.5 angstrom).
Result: 0.91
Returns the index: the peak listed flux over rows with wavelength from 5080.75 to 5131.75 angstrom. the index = 9.637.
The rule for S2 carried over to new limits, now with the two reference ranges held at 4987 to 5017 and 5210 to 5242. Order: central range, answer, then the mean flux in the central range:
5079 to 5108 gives 4.6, 8.87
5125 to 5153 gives 6.4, 8.48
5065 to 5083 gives 3.0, 8.59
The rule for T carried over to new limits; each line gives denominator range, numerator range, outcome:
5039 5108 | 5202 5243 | 1.24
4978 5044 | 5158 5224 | 0.92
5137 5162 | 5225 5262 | 1.48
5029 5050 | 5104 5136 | 0.93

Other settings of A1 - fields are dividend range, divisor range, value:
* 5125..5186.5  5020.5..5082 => 0.90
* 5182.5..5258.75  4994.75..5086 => 1.26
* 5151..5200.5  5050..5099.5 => 0.91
